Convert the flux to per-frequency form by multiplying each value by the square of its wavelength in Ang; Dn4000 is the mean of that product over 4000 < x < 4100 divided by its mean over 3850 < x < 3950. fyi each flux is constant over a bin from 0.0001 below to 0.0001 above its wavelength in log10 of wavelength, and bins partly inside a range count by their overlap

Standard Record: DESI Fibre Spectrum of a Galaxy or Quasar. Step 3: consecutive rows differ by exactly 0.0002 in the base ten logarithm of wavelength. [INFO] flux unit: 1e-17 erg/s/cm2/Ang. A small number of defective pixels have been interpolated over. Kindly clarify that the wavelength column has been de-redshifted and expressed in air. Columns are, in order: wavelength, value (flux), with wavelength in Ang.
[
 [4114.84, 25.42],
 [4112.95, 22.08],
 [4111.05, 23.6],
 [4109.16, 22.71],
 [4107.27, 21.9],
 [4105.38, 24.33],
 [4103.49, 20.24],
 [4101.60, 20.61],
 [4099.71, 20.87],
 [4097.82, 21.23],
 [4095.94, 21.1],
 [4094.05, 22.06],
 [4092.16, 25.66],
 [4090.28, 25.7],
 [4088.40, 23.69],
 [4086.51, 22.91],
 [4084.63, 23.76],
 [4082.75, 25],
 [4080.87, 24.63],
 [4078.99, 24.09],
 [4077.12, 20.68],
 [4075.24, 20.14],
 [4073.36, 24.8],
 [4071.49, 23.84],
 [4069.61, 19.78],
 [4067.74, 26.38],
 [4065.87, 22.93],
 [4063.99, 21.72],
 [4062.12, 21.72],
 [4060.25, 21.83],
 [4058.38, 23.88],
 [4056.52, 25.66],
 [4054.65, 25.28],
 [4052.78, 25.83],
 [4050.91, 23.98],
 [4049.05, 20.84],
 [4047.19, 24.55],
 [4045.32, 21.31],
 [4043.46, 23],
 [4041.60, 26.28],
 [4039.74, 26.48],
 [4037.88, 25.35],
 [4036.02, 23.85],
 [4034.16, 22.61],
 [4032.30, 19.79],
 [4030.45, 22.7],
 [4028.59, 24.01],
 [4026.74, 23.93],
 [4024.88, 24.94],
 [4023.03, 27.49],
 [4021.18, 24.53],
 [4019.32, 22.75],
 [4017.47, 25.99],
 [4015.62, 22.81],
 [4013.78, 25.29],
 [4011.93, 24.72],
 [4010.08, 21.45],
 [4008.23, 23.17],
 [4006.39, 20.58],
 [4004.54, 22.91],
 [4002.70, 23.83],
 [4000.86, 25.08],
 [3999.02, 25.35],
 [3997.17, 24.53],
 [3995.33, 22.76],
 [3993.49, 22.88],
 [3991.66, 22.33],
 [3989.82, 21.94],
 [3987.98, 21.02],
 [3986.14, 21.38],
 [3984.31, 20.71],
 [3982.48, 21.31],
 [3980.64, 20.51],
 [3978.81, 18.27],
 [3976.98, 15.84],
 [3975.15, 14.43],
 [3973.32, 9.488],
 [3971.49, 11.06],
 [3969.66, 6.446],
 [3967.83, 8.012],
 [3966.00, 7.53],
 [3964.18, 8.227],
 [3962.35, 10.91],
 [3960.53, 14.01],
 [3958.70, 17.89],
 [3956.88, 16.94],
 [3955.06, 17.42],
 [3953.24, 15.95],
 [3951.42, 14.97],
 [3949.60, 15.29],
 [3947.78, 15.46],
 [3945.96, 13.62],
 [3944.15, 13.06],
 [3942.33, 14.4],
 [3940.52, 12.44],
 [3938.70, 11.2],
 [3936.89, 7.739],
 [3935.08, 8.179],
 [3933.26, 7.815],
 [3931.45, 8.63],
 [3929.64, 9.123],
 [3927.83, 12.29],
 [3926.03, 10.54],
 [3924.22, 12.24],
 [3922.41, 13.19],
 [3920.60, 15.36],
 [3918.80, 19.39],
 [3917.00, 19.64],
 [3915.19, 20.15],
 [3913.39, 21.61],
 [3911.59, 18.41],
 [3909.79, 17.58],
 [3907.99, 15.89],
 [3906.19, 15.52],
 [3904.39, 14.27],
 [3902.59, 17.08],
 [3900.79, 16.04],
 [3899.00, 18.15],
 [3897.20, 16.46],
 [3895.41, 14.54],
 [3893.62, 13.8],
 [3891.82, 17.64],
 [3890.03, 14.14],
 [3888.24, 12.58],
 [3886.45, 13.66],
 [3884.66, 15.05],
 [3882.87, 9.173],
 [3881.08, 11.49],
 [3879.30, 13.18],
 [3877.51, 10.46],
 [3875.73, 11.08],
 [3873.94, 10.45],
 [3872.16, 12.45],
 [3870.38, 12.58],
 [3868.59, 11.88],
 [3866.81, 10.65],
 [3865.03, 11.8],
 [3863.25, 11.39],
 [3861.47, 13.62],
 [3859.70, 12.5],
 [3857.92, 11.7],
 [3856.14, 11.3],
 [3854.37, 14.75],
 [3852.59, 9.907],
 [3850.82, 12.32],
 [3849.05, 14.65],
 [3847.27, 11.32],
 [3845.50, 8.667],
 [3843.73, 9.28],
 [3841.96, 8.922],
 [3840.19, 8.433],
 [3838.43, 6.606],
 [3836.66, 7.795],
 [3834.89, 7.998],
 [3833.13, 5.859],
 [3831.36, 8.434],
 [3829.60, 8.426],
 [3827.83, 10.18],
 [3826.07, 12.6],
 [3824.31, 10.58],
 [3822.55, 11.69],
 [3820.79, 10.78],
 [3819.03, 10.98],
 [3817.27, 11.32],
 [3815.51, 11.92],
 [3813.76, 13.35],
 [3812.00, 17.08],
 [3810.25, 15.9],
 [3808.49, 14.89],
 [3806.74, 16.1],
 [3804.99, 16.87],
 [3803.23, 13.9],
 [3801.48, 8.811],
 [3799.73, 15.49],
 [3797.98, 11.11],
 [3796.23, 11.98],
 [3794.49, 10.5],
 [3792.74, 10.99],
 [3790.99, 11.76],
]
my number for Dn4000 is 1.88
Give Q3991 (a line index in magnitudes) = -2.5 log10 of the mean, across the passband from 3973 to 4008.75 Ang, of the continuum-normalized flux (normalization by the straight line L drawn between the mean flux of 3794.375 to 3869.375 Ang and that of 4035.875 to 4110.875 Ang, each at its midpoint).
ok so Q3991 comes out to -0.10 mag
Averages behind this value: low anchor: 11.5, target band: 21.1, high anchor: 23.3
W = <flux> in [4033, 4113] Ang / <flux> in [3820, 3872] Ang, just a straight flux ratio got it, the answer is 2.2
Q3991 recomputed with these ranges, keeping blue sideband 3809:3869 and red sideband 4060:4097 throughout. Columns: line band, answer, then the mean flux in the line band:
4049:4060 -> -0.11 mag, 24.4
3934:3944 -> 0.42 mag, 10.9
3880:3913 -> -0.09 mag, 15.2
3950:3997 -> 0.11 mag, 16.2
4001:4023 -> -0.20 mag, 23.7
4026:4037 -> -0.10 mag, 22.8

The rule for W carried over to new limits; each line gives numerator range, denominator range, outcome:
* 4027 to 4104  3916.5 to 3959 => 1.74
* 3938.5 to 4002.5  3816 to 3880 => 1.54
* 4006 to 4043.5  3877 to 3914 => 1.59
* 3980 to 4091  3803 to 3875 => 2.04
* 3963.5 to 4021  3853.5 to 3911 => 1.44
